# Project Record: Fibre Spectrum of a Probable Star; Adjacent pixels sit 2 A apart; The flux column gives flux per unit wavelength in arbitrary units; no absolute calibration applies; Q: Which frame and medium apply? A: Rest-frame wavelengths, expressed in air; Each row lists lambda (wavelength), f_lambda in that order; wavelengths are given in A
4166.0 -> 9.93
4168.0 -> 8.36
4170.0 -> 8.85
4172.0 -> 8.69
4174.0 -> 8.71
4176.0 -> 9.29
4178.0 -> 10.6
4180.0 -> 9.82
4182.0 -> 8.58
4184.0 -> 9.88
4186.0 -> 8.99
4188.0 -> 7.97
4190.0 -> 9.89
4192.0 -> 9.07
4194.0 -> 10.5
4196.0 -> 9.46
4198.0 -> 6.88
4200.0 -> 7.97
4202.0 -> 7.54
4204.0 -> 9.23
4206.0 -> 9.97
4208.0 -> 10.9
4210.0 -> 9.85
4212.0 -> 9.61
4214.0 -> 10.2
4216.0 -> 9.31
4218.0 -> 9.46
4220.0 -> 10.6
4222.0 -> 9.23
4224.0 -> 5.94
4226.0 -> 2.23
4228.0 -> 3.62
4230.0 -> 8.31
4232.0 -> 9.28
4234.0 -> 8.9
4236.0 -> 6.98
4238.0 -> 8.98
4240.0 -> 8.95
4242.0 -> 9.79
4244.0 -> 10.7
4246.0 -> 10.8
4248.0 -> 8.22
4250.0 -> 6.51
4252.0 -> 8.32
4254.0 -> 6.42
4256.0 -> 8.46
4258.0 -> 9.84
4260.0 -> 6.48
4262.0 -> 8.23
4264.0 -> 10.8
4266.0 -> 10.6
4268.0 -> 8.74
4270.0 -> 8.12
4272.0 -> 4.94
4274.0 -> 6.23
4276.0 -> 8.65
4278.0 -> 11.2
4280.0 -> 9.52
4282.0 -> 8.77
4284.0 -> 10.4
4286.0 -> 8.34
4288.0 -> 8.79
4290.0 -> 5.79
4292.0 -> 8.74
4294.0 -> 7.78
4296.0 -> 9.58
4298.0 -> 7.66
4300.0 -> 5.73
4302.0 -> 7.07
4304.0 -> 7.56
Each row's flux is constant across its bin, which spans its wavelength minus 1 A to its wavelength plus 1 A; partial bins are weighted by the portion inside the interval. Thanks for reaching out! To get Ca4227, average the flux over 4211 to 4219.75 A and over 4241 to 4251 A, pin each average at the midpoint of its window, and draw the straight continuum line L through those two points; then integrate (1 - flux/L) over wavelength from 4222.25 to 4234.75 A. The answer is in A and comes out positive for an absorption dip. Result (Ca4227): 3.9 A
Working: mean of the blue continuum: 9.73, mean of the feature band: 6.5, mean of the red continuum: 9.2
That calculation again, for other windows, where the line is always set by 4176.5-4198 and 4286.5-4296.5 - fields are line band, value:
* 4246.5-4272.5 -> 0.7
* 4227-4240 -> 1.5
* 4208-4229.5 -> 2.0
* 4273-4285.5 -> -1.3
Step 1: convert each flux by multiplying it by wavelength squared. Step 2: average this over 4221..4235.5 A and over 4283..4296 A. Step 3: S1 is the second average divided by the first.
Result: 1.27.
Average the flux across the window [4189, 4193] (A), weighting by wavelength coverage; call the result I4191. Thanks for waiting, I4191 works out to 9.48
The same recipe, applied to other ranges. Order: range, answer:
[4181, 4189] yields 8.86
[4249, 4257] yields 7.43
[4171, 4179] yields 9.32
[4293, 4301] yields 7.69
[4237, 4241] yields 8.96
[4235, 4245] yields 9.08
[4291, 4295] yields 8.26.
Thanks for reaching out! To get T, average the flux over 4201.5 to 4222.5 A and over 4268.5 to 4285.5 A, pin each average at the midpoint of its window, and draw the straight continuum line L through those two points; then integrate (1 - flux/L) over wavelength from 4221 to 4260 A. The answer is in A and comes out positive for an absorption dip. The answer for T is 5.13 A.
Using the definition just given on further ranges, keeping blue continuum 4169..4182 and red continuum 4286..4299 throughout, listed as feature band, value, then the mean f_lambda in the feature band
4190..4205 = 0.5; 8.75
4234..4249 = -1.0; 9.18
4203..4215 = -1.4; 9.96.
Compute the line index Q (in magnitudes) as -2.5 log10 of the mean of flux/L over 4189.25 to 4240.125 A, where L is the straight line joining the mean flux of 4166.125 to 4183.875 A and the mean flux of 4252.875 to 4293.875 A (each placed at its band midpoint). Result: 0.042 mag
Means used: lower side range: 9.19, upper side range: 8.44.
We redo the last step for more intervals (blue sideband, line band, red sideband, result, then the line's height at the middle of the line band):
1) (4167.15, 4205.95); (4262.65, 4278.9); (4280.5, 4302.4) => -0.04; 8.29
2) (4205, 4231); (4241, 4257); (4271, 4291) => -0.04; 8.33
